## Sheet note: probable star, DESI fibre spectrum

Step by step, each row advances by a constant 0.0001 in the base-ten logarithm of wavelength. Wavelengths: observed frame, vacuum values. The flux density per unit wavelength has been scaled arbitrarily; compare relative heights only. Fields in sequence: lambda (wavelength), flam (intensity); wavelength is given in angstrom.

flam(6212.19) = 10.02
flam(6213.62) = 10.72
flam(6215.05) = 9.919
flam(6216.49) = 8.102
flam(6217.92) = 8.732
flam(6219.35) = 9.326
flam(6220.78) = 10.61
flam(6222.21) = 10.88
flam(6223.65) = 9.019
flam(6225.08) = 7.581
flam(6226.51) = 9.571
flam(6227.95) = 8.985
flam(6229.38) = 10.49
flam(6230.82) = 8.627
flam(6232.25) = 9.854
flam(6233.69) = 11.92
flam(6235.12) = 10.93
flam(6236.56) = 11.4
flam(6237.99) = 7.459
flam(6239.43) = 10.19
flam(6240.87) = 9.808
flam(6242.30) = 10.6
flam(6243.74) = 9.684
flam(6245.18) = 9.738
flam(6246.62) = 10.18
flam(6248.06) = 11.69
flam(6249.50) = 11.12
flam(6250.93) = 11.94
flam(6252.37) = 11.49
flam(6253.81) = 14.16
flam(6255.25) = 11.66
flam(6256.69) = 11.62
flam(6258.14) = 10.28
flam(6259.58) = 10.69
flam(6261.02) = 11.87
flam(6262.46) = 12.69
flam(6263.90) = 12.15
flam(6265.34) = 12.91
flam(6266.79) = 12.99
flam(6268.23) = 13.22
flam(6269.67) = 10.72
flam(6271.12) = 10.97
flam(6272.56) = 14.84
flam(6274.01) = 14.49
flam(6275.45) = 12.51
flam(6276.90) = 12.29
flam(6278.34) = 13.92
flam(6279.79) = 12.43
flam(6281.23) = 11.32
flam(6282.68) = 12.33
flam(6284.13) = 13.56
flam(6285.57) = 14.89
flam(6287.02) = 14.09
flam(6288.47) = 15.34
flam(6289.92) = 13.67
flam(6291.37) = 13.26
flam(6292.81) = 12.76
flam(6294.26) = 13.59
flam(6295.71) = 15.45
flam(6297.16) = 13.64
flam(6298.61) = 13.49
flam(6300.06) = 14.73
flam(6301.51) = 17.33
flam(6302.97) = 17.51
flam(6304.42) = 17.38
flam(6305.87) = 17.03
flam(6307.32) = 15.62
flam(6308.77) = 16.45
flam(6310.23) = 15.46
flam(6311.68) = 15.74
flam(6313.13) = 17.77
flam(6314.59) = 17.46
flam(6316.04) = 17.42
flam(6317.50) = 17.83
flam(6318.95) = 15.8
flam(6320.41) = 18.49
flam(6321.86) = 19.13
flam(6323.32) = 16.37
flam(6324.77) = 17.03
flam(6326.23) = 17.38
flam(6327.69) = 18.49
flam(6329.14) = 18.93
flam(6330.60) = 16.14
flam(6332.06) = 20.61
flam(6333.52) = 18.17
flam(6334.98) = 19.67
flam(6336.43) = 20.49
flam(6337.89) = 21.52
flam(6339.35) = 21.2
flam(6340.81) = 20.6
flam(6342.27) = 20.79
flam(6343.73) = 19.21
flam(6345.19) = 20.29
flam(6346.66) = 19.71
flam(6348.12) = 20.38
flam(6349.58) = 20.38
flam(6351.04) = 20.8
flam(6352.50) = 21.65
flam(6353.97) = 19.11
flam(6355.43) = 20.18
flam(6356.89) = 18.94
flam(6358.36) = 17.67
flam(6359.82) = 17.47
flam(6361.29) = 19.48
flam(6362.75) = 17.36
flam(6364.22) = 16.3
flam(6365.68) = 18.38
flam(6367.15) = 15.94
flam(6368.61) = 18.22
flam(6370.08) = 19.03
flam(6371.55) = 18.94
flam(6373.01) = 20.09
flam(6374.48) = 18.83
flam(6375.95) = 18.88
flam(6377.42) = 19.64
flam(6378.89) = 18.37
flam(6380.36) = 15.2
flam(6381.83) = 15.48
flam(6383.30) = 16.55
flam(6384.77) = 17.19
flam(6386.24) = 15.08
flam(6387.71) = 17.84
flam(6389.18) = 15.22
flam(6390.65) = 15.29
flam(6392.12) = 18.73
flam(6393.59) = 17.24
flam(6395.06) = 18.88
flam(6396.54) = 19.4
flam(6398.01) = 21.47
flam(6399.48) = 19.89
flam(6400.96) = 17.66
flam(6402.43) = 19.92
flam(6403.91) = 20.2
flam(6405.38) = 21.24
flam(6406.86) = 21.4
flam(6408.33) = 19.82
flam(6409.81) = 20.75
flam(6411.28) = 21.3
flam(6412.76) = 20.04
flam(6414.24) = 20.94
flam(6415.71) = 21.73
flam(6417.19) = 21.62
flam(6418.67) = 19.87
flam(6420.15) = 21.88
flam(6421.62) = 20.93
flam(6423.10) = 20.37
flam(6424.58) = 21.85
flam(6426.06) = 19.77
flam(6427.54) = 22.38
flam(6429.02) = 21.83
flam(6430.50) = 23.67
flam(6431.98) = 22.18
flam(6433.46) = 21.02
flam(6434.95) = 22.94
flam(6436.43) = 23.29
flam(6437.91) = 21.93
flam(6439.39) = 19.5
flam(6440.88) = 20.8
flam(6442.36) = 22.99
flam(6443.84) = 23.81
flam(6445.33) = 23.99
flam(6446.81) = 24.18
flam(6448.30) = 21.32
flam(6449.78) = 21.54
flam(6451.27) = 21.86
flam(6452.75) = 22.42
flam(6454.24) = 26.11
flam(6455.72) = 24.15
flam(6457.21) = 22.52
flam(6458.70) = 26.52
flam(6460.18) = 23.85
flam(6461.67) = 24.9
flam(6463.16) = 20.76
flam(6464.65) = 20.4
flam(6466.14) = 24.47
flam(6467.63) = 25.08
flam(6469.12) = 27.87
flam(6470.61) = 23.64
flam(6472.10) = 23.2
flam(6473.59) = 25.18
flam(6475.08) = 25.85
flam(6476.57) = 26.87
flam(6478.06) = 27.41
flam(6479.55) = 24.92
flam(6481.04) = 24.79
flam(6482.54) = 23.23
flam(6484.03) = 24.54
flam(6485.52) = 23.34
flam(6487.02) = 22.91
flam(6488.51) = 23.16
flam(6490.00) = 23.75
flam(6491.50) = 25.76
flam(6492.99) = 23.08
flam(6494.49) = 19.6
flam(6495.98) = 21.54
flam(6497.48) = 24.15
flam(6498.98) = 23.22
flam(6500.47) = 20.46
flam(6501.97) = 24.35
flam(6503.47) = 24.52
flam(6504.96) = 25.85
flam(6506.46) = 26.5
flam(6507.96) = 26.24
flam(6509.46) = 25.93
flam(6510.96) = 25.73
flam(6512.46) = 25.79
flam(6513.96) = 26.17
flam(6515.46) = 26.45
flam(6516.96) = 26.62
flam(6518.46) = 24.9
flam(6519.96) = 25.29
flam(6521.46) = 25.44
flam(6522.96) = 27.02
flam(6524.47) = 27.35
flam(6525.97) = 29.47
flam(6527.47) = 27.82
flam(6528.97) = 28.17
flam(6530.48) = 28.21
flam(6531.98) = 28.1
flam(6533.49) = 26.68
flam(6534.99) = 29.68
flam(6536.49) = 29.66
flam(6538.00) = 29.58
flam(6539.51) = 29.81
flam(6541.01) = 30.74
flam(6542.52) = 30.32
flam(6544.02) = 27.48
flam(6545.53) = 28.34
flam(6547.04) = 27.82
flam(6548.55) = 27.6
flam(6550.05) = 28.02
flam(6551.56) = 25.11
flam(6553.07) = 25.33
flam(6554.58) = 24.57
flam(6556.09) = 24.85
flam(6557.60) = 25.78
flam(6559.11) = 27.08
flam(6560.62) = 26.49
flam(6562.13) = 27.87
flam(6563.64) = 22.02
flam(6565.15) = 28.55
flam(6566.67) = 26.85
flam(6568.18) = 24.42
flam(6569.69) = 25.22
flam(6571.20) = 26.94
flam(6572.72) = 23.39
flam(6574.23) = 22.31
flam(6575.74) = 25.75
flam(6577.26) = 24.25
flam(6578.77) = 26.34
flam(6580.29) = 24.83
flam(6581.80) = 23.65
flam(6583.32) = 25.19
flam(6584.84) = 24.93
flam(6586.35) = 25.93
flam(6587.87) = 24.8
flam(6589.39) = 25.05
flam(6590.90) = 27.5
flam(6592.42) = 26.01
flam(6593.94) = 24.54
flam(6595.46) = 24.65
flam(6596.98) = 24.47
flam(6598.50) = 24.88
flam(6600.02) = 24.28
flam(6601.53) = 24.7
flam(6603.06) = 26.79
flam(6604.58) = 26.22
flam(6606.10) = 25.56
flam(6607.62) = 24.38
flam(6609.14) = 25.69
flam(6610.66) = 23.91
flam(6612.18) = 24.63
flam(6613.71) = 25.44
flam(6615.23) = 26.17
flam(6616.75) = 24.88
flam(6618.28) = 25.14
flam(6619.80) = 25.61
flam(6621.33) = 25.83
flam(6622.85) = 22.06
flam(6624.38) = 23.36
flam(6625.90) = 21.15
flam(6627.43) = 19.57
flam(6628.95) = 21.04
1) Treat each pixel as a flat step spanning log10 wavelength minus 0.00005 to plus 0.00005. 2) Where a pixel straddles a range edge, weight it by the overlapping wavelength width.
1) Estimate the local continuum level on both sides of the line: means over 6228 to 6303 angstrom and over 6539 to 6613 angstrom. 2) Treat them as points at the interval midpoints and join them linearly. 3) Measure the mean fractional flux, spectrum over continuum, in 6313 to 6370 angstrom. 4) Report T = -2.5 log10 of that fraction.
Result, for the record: -0.21 mag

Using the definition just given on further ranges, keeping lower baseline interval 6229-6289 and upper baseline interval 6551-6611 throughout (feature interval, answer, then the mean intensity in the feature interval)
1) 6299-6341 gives -0.23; 17.8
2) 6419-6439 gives -0.15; 21.8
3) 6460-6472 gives -0.16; 23.8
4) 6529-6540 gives -0.23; 28.7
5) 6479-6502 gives -0.09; 23.3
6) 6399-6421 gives -0.14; 20.6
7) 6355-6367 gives -0.13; 18.1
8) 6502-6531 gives -0.17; 26.4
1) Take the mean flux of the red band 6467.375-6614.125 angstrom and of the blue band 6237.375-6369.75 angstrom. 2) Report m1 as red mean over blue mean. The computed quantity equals 1.7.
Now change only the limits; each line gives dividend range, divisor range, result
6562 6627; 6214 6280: 2.27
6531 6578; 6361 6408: 1.47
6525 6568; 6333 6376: 1.42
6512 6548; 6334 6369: 1.43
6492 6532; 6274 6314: 1.74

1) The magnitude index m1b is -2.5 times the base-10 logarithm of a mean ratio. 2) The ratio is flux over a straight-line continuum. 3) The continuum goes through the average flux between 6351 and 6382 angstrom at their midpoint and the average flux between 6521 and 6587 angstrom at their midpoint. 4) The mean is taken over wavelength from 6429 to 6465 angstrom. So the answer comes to -0.038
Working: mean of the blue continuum 18.5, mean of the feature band 22.8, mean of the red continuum 26.7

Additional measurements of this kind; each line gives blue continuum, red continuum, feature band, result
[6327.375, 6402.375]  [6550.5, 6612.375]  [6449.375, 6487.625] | -0.111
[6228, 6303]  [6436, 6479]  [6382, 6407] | 0.095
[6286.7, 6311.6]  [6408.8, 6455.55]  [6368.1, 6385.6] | 0.063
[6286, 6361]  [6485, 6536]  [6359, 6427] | 0.088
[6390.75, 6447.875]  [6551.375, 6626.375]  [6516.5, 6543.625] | -0.183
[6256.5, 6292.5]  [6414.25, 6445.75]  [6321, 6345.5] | -0.183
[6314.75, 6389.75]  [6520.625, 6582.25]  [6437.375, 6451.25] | 0.007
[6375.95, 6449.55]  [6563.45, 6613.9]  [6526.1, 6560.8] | -0.164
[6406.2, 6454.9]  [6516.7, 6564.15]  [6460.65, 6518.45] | 0.015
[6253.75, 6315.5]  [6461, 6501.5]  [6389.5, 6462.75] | -0.018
